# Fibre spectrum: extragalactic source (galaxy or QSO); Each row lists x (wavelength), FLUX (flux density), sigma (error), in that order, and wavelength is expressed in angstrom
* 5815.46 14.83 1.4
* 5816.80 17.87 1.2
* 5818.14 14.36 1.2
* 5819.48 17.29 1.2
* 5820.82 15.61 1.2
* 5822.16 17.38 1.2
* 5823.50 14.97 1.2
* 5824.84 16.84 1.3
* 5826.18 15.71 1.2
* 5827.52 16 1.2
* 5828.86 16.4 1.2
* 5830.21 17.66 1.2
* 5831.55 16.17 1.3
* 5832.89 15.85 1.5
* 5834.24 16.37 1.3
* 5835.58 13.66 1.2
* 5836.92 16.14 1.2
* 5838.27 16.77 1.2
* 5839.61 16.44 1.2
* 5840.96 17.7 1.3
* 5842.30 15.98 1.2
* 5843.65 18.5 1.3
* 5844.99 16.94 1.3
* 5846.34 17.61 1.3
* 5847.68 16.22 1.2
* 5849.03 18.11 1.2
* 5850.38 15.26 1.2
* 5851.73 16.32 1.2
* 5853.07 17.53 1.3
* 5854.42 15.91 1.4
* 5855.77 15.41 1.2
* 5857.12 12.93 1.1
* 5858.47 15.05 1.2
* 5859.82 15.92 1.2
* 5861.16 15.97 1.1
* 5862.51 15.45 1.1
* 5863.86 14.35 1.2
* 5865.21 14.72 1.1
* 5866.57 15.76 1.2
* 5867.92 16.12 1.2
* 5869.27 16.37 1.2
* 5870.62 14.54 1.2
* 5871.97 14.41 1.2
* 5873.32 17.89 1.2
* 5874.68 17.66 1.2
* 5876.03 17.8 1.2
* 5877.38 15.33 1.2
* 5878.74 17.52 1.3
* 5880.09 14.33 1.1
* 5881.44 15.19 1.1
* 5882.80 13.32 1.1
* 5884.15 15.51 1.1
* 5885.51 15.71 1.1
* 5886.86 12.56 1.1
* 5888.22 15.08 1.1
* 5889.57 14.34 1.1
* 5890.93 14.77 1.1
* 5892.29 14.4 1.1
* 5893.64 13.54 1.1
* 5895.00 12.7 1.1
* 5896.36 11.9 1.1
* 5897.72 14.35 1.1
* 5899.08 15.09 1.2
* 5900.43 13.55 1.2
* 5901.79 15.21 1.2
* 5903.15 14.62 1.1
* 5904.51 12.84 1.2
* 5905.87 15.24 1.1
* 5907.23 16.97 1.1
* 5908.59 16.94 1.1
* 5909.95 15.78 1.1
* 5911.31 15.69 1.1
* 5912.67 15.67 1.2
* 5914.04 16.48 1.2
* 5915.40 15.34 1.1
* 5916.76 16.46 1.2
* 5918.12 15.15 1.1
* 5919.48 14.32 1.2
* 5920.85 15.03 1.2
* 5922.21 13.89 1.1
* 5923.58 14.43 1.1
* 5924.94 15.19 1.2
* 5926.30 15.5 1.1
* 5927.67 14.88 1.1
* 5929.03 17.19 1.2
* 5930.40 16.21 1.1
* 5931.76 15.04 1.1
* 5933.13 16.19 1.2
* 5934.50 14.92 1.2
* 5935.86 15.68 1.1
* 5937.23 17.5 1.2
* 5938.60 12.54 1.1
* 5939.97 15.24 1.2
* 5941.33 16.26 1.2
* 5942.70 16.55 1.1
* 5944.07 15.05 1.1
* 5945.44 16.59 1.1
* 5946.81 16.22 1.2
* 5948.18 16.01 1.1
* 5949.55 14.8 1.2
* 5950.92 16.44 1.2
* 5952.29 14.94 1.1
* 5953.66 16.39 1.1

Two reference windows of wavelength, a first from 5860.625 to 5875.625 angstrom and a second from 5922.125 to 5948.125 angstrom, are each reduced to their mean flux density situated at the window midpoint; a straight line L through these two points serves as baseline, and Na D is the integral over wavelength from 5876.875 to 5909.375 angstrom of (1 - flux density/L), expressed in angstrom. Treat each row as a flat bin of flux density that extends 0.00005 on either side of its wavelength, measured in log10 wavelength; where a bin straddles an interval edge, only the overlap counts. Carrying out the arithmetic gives 2.2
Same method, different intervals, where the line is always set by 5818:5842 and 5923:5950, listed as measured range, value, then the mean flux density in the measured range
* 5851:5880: 0.4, 15.8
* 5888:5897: 1.2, 13.8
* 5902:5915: 0.2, 15.6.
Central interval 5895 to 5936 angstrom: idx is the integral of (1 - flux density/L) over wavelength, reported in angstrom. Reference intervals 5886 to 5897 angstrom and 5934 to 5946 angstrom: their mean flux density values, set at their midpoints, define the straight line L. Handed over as -1.4 angstrom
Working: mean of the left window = 13.7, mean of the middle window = 15.1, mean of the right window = 15.6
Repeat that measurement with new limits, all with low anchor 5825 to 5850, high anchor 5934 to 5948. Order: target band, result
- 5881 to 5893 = 1.20 angstrom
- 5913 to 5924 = 0.48 angstrom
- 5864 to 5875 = 0.33 angstrom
